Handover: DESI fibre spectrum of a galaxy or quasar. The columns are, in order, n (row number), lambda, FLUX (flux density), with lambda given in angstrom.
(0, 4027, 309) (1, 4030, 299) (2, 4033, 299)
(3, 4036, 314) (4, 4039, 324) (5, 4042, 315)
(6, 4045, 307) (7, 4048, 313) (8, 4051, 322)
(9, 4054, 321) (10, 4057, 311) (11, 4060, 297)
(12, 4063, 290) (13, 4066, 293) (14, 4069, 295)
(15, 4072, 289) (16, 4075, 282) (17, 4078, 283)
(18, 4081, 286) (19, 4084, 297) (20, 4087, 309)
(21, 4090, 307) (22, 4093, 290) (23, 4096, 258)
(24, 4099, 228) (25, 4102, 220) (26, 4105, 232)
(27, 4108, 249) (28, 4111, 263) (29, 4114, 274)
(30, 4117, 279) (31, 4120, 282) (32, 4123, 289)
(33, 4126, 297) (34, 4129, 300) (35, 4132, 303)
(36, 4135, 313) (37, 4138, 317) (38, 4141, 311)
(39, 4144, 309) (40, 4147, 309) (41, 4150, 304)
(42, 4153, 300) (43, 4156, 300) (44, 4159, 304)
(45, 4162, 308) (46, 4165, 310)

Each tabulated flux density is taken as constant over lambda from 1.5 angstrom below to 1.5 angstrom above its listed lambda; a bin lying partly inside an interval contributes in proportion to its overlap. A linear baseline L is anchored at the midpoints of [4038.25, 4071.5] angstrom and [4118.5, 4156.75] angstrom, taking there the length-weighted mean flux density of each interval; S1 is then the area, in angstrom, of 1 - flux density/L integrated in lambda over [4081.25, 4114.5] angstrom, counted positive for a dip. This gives 4.2 angstrom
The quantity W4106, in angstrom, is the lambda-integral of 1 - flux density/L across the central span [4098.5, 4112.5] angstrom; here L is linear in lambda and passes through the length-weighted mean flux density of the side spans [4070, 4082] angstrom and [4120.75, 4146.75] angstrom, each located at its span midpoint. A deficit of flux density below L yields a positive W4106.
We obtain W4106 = 2.7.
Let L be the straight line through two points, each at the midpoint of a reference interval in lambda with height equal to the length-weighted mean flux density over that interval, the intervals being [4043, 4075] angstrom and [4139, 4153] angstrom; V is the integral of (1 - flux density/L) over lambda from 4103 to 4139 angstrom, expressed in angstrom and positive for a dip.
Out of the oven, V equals 2.9 angstrom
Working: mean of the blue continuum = 303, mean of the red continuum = 308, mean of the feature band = 282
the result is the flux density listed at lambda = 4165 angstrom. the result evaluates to 310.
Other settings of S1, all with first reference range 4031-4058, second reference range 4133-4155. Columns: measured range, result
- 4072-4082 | 0.9 angstrom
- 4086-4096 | 0.5 angstrom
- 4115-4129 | 1.0 angstrom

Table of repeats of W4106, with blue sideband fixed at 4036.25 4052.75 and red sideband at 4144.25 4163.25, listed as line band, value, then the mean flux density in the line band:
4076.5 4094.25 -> 0.93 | 295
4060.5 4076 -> 1.14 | 291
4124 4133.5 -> 0.24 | 299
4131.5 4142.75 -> -0.20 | 312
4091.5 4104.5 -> 2.63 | 248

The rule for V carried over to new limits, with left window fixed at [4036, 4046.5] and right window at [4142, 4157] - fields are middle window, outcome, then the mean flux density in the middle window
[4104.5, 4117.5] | 2.0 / 260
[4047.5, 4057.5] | -0.1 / 318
